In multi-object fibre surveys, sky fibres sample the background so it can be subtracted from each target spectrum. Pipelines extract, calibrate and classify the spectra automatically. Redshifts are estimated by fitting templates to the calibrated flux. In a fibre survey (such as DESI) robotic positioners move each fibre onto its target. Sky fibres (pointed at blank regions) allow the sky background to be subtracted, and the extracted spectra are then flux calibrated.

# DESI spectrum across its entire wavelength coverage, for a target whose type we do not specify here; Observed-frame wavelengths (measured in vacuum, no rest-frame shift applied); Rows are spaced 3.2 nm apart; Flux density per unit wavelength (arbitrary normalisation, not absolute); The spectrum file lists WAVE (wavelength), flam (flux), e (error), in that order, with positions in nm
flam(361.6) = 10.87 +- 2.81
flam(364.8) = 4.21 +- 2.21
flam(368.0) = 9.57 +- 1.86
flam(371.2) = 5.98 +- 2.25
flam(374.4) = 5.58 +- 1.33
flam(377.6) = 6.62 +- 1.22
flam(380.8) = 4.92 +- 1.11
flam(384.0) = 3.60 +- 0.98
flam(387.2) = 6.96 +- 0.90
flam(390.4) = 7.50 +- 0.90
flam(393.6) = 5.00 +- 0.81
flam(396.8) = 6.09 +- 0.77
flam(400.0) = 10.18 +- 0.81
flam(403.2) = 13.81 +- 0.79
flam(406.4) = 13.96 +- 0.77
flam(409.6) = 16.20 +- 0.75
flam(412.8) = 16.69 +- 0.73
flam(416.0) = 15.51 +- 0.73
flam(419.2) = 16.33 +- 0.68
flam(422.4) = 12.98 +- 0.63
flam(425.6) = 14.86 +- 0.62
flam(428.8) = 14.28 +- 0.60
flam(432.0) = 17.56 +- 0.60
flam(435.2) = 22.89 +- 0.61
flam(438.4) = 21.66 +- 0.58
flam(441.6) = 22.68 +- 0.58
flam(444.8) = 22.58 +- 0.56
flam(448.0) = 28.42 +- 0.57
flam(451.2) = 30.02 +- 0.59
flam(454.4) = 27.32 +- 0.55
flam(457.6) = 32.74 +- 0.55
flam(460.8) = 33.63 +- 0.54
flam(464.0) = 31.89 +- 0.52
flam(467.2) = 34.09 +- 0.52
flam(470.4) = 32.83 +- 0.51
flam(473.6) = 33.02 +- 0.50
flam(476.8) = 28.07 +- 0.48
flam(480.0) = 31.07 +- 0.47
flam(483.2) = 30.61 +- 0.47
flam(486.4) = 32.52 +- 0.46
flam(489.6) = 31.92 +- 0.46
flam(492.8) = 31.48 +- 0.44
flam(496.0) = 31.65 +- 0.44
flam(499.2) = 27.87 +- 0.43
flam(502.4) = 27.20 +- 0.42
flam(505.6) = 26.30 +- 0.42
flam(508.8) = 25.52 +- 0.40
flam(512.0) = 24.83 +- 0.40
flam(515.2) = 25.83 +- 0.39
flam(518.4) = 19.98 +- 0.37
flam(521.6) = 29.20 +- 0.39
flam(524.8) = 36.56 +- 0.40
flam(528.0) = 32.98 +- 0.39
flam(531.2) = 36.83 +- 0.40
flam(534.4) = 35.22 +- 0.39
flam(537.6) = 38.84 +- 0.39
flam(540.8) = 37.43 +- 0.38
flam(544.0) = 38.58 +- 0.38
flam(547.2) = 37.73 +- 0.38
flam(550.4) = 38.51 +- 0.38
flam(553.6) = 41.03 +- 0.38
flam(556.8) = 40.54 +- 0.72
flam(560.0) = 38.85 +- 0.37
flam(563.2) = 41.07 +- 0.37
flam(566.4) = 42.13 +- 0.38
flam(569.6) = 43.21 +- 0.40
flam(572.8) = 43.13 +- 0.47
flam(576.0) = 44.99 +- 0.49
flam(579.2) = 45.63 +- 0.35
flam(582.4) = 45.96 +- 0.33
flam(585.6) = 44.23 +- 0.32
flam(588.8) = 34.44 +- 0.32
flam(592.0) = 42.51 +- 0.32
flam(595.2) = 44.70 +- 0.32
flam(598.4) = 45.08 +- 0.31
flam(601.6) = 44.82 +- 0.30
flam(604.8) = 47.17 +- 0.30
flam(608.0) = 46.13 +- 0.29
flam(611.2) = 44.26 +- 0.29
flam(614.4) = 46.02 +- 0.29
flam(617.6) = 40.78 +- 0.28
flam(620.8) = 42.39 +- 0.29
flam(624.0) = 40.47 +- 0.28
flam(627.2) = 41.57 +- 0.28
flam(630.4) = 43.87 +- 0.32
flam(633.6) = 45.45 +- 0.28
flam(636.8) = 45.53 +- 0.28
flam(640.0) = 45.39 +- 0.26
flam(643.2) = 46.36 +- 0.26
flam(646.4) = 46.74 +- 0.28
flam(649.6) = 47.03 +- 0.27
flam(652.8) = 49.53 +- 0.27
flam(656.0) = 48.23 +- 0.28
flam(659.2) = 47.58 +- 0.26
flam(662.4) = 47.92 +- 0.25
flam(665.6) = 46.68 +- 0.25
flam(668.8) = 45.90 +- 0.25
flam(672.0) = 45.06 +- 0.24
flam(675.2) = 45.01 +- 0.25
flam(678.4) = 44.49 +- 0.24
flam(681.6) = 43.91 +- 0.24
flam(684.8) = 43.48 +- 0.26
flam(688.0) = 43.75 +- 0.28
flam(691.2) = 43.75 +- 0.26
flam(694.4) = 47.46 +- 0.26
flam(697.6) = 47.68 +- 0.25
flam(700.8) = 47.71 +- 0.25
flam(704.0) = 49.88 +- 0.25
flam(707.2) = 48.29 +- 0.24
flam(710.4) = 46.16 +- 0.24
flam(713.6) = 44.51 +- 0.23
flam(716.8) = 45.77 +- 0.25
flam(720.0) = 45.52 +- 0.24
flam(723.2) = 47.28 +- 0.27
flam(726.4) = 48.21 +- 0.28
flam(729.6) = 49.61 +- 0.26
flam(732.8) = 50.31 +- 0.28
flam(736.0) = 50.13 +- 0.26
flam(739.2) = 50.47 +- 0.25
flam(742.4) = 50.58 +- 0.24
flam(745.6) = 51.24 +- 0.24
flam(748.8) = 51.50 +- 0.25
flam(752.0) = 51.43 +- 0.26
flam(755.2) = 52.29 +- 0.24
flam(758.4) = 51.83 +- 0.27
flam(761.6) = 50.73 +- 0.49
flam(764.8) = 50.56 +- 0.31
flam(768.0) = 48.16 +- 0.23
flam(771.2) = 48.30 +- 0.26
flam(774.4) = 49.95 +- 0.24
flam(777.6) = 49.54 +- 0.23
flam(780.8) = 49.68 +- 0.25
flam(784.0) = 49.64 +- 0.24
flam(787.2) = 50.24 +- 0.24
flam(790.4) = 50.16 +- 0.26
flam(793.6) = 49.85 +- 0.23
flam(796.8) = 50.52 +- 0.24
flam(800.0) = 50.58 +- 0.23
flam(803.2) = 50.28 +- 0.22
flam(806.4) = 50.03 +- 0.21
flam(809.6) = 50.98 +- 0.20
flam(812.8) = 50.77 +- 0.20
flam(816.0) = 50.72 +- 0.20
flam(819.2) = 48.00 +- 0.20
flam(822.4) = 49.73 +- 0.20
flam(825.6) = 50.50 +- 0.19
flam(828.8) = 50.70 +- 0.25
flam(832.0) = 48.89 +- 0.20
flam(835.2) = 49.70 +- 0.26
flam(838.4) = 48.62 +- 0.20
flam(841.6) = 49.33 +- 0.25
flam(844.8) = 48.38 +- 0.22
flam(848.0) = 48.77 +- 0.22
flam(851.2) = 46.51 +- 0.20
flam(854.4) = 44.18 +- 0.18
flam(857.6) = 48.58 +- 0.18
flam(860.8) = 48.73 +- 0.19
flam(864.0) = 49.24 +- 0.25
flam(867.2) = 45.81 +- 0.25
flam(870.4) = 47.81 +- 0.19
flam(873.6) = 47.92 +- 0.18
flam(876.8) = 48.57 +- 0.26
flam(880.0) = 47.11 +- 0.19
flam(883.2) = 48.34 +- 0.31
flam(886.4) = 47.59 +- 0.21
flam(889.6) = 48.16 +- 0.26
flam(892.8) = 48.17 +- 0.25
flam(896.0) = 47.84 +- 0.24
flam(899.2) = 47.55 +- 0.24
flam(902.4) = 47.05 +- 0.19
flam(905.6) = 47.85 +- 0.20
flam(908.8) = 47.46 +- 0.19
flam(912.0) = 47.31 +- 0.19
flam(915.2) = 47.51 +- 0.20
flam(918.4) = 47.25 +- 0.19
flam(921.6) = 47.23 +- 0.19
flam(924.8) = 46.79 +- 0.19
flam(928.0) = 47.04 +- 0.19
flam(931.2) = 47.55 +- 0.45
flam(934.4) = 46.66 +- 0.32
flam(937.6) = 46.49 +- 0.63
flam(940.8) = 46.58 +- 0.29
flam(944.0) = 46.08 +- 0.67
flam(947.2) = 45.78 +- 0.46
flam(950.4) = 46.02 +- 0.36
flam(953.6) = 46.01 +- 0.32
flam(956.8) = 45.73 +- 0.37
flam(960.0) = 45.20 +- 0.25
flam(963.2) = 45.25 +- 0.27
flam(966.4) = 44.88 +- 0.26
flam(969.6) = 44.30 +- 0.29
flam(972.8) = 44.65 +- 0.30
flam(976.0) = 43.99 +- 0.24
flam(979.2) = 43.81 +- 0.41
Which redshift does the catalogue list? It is 0.00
